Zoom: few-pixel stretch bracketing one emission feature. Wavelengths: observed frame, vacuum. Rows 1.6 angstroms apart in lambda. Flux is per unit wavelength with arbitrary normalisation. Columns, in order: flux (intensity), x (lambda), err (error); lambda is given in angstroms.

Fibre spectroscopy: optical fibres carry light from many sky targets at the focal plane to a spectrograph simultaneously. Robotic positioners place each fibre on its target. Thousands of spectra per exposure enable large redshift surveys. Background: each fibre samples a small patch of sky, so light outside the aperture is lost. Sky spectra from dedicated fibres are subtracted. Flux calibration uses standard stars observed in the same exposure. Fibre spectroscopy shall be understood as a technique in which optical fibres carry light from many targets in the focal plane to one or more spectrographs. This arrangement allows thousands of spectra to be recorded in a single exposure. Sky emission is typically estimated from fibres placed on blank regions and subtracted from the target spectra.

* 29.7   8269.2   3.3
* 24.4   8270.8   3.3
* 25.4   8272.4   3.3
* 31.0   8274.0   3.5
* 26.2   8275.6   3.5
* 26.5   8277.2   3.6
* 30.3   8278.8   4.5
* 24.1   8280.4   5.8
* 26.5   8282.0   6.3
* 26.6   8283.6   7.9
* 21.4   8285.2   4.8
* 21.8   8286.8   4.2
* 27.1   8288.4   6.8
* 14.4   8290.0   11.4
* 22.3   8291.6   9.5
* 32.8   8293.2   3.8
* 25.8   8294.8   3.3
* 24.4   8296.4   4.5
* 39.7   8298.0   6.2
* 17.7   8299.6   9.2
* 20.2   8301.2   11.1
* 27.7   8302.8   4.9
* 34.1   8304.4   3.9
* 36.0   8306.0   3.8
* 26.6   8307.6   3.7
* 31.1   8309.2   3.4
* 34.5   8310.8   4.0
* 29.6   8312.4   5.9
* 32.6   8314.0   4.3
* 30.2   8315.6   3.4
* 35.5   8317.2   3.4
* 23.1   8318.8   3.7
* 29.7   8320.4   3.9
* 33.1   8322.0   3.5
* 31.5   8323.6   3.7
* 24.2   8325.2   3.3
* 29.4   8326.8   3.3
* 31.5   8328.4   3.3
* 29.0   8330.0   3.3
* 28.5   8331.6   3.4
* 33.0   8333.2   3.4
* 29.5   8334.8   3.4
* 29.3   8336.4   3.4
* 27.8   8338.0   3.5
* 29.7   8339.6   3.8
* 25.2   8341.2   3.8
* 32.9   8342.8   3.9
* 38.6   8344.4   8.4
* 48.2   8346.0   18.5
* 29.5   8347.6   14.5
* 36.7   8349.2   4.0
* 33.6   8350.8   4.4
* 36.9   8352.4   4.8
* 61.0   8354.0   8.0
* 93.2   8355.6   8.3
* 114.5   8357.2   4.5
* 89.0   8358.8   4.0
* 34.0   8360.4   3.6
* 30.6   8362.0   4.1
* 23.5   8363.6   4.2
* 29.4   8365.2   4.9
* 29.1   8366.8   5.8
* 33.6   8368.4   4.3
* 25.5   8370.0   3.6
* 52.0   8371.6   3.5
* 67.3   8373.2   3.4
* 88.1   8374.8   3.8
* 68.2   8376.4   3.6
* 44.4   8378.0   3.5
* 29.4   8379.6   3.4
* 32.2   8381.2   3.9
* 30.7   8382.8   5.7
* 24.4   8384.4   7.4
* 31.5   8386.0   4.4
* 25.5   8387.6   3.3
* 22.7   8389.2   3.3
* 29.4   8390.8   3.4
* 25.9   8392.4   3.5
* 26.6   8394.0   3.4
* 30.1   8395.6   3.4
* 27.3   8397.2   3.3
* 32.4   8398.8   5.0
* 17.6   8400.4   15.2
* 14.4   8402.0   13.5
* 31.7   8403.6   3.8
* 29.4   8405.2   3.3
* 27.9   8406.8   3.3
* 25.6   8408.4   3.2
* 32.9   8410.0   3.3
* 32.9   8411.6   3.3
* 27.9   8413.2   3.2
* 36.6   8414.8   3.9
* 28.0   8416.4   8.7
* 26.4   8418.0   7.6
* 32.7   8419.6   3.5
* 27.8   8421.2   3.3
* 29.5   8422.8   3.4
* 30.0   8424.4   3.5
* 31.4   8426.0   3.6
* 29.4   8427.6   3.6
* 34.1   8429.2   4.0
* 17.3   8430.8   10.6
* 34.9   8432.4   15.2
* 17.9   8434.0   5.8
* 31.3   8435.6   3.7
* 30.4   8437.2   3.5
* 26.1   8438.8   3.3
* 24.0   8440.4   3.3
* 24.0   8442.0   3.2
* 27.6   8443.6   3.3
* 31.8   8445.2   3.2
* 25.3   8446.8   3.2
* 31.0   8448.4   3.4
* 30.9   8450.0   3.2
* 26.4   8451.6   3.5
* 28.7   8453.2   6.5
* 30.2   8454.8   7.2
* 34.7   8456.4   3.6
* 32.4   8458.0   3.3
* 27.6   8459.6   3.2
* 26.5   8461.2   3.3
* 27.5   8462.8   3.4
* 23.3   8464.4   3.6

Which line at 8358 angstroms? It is [S II]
